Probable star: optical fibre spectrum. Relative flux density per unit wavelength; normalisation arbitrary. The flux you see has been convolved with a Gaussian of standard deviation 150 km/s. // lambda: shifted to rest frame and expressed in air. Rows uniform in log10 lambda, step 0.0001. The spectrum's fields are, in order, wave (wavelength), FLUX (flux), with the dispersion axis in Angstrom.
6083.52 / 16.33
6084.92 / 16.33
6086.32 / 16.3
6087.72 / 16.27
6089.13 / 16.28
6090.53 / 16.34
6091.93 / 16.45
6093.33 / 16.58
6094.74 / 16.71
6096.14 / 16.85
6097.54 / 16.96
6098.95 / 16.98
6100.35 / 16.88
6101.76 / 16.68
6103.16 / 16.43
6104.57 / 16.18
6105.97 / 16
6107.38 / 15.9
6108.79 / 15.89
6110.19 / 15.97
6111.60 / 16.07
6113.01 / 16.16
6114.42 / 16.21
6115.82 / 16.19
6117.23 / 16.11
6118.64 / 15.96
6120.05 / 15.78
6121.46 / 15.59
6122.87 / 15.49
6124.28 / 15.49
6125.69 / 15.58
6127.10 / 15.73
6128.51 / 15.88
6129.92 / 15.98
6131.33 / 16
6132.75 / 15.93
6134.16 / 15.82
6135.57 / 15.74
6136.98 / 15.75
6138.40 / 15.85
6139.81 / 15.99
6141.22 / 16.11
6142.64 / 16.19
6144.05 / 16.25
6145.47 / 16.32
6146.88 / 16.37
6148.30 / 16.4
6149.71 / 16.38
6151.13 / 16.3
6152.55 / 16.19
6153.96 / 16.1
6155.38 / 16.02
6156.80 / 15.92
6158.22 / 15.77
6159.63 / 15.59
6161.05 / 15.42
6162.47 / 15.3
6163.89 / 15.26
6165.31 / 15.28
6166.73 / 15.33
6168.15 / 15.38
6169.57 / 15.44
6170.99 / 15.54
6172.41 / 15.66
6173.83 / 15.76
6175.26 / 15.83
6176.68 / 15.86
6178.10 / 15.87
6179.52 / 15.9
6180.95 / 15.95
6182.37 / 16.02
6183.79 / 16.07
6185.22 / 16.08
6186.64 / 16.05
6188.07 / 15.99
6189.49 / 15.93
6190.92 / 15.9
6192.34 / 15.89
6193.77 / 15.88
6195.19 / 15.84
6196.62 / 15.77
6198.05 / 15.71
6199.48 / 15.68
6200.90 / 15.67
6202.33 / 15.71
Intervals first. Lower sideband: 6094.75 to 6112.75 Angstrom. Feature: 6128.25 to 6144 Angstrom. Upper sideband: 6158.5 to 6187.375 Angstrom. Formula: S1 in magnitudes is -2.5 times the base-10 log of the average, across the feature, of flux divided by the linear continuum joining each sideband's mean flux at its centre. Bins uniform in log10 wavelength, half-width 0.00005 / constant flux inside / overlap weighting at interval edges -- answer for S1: 0.01 mag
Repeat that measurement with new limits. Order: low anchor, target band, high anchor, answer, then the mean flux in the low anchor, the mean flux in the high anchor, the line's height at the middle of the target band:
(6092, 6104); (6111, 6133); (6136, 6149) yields 0.04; 16.7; 16.1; 16.4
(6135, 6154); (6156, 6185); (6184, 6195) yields 0.03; 16.1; 16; 16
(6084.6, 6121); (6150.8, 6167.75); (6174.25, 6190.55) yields 0.03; 16.3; 15.9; 16.1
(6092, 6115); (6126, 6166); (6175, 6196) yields 0.02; 16.4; 15.9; 16.2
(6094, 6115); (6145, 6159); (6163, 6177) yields -0.03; 16.4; 15.5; 15.8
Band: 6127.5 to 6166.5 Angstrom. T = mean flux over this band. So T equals 15.9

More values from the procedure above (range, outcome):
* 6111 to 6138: 15.9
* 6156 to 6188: 15.7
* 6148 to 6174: 15.7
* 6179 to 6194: 16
